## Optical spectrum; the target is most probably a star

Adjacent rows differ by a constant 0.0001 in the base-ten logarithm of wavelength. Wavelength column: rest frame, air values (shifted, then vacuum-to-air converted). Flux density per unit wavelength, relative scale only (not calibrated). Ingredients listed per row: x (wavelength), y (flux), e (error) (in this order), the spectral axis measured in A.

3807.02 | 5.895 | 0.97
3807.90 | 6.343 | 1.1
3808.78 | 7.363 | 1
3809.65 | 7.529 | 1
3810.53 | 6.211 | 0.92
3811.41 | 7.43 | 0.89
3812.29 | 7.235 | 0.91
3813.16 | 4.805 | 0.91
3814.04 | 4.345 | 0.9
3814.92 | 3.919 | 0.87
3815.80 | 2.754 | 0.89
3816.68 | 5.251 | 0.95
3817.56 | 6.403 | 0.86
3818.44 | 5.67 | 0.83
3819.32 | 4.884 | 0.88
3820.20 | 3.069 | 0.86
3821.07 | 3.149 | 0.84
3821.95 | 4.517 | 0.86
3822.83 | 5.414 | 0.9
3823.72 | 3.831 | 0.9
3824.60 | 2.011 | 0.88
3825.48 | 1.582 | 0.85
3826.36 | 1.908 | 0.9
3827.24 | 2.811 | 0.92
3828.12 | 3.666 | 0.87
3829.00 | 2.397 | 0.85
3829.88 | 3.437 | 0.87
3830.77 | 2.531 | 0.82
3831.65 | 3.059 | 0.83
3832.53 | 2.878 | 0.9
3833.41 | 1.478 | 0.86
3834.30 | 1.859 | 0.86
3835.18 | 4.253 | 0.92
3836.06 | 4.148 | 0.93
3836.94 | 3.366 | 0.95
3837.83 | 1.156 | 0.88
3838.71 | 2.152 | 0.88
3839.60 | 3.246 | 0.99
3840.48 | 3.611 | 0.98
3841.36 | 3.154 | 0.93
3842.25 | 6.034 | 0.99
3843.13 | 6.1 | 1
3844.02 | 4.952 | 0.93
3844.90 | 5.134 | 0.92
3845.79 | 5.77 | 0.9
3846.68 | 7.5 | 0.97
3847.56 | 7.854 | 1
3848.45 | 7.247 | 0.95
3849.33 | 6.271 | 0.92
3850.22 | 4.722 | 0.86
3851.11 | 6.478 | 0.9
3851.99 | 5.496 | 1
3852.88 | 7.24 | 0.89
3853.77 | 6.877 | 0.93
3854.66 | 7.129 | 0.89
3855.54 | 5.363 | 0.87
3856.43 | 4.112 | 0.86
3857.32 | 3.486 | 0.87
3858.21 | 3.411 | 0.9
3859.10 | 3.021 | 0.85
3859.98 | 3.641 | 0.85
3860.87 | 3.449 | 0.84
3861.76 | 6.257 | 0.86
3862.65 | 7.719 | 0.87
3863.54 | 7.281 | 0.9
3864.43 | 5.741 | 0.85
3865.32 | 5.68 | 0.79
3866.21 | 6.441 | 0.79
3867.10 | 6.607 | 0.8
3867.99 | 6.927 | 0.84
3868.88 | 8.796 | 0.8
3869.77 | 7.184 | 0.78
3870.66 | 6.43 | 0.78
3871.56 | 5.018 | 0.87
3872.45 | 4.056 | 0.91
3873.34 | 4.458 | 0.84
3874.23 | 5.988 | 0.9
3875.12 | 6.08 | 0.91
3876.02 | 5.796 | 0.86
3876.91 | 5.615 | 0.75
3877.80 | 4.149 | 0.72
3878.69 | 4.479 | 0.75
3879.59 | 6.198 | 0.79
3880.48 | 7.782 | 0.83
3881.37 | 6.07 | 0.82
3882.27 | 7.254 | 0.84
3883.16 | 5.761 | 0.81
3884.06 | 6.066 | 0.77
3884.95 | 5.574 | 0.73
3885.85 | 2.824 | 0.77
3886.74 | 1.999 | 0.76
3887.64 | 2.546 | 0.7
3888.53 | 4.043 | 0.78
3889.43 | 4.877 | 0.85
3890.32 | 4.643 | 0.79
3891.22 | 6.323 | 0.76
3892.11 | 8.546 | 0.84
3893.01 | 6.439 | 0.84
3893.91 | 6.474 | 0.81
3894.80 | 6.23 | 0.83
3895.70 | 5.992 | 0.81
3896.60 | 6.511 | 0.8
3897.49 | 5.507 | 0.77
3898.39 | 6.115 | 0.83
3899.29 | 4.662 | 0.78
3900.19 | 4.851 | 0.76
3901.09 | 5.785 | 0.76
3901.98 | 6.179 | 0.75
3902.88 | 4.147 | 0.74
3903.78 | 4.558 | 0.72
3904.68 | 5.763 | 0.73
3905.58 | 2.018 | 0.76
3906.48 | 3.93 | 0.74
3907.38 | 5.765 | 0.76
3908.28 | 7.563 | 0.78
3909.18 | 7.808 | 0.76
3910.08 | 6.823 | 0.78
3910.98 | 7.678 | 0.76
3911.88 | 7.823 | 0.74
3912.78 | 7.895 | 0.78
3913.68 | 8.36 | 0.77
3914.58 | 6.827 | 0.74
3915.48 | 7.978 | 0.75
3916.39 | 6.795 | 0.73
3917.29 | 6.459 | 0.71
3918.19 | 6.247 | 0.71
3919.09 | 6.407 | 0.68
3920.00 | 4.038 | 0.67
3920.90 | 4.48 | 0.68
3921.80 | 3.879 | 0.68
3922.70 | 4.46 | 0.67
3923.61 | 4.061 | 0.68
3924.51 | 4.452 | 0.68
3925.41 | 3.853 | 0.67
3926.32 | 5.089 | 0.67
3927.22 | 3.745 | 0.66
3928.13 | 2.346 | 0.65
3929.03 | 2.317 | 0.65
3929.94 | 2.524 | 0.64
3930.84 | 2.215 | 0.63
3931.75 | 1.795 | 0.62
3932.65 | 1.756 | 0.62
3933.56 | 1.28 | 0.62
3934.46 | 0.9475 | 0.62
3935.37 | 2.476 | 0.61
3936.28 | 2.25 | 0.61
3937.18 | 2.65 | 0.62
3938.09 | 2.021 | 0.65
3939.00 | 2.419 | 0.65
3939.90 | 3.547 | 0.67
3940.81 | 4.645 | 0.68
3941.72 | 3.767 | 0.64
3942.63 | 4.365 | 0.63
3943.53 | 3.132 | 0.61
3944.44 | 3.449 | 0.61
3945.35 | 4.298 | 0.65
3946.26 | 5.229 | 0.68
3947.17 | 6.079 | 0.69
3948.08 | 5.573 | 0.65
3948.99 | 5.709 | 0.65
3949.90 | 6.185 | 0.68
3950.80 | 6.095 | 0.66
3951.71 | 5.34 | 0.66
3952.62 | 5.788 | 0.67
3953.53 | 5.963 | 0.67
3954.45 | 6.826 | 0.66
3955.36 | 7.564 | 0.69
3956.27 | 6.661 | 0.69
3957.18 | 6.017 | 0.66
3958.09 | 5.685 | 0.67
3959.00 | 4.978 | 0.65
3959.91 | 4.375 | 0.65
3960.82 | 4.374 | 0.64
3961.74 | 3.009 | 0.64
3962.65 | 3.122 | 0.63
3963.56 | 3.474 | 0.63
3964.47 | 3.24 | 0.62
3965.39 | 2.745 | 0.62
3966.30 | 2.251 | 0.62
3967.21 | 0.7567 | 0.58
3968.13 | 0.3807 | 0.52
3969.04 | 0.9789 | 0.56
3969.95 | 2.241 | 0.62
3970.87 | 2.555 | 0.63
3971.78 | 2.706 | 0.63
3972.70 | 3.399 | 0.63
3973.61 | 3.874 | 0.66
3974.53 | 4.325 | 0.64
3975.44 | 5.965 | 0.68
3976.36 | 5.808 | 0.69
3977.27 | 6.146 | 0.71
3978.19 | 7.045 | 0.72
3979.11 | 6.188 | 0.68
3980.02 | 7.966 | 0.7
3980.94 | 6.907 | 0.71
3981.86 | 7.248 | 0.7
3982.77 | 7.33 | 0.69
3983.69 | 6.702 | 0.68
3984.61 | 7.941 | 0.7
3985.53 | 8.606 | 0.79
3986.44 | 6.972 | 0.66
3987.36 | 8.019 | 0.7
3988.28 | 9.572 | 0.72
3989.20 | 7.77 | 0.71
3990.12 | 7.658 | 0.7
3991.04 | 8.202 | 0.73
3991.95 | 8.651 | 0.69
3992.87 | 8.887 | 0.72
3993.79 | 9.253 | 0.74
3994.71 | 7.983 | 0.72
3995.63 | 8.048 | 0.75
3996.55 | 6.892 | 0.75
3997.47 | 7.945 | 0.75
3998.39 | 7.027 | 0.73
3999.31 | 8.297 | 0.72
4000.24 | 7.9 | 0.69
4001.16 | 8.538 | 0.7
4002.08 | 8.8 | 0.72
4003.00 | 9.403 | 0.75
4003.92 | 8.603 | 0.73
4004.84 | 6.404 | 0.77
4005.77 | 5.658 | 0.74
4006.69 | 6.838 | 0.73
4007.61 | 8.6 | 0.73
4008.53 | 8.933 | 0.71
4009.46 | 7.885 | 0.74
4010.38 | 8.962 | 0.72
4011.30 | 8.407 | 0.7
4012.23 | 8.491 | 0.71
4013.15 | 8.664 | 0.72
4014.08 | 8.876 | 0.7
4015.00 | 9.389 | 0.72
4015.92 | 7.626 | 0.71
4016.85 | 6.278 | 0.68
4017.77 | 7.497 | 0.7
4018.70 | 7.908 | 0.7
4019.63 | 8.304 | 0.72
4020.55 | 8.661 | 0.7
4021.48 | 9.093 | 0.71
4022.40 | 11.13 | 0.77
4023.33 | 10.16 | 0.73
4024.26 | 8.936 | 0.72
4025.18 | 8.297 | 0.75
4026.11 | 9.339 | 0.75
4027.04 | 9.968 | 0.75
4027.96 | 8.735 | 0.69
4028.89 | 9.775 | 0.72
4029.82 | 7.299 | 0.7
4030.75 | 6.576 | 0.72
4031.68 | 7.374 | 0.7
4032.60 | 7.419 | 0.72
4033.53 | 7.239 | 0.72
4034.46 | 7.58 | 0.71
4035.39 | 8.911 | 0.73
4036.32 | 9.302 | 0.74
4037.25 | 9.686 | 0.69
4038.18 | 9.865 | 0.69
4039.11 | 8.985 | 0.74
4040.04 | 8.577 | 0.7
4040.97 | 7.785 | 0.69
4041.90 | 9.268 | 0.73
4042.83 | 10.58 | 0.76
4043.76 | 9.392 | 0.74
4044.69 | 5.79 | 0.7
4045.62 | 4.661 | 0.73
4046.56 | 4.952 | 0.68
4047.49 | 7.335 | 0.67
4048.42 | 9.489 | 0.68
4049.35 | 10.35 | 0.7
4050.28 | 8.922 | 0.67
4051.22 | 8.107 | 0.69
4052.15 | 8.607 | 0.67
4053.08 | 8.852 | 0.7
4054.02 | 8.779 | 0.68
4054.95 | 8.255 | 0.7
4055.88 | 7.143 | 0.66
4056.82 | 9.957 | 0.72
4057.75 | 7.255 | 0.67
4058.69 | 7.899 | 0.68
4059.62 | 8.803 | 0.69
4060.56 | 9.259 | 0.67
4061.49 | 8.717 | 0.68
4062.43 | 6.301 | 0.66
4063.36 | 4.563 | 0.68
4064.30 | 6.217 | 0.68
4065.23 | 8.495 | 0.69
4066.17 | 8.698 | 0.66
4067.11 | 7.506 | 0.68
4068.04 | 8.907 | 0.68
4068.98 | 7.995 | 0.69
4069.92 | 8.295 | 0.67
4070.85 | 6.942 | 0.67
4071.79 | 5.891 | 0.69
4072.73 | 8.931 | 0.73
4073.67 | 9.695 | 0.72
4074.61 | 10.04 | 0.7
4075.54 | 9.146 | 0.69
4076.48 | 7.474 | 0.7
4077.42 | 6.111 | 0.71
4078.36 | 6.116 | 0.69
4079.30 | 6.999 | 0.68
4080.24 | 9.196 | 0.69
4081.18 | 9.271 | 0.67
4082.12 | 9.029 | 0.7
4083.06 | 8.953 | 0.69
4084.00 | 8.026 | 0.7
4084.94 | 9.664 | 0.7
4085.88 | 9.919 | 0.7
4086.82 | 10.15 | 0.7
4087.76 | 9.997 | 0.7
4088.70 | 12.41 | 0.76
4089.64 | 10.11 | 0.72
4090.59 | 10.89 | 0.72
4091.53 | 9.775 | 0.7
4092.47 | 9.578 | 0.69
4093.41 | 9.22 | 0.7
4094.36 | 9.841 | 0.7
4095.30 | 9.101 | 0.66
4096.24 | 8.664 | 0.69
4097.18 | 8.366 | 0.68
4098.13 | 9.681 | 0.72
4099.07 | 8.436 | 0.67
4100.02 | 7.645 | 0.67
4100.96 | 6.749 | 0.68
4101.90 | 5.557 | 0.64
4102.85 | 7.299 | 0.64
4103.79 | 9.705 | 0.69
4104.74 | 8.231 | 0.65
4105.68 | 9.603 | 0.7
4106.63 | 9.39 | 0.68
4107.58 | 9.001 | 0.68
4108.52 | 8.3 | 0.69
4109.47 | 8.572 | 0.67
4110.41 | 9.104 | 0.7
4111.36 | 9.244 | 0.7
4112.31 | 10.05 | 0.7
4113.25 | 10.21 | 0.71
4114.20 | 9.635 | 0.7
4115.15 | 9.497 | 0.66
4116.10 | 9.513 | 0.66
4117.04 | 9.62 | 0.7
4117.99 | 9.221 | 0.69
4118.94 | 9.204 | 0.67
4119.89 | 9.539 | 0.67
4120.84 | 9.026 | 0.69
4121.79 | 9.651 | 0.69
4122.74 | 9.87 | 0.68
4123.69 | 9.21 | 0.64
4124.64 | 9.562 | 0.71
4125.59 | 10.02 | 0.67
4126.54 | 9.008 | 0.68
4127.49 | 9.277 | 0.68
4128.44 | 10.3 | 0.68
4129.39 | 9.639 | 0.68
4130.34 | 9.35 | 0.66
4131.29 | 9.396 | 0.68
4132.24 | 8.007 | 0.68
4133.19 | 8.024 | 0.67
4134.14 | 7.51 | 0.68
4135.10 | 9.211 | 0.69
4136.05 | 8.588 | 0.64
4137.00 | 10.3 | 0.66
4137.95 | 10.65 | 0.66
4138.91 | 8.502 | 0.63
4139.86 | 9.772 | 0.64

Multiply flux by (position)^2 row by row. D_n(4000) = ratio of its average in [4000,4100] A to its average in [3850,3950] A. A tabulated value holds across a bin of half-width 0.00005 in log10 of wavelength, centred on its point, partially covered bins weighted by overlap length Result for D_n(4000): 1.8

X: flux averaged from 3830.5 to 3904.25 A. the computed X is 5.22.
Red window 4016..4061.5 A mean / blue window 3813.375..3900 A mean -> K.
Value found 1.71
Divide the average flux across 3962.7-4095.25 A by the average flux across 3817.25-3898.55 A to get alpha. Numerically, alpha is 1.56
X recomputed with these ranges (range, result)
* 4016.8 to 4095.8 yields 8.51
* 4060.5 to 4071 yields 7.62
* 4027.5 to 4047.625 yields 8.06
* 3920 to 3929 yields 3.96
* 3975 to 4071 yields 8.08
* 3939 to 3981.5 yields 4.56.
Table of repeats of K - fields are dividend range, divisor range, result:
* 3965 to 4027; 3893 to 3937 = 1.44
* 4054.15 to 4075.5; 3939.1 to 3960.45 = 1.54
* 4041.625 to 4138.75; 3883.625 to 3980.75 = 1.86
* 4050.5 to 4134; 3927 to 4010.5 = 1.62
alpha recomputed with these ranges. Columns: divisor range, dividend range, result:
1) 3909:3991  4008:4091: 1.72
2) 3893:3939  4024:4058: 1.73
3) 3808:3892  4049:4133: 1.78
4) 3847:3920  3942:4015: 1.07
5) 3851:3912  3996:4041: 1.48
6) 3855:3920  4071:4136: 1.57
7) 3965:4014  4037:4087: 1.23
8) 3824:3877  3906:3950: 0.95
